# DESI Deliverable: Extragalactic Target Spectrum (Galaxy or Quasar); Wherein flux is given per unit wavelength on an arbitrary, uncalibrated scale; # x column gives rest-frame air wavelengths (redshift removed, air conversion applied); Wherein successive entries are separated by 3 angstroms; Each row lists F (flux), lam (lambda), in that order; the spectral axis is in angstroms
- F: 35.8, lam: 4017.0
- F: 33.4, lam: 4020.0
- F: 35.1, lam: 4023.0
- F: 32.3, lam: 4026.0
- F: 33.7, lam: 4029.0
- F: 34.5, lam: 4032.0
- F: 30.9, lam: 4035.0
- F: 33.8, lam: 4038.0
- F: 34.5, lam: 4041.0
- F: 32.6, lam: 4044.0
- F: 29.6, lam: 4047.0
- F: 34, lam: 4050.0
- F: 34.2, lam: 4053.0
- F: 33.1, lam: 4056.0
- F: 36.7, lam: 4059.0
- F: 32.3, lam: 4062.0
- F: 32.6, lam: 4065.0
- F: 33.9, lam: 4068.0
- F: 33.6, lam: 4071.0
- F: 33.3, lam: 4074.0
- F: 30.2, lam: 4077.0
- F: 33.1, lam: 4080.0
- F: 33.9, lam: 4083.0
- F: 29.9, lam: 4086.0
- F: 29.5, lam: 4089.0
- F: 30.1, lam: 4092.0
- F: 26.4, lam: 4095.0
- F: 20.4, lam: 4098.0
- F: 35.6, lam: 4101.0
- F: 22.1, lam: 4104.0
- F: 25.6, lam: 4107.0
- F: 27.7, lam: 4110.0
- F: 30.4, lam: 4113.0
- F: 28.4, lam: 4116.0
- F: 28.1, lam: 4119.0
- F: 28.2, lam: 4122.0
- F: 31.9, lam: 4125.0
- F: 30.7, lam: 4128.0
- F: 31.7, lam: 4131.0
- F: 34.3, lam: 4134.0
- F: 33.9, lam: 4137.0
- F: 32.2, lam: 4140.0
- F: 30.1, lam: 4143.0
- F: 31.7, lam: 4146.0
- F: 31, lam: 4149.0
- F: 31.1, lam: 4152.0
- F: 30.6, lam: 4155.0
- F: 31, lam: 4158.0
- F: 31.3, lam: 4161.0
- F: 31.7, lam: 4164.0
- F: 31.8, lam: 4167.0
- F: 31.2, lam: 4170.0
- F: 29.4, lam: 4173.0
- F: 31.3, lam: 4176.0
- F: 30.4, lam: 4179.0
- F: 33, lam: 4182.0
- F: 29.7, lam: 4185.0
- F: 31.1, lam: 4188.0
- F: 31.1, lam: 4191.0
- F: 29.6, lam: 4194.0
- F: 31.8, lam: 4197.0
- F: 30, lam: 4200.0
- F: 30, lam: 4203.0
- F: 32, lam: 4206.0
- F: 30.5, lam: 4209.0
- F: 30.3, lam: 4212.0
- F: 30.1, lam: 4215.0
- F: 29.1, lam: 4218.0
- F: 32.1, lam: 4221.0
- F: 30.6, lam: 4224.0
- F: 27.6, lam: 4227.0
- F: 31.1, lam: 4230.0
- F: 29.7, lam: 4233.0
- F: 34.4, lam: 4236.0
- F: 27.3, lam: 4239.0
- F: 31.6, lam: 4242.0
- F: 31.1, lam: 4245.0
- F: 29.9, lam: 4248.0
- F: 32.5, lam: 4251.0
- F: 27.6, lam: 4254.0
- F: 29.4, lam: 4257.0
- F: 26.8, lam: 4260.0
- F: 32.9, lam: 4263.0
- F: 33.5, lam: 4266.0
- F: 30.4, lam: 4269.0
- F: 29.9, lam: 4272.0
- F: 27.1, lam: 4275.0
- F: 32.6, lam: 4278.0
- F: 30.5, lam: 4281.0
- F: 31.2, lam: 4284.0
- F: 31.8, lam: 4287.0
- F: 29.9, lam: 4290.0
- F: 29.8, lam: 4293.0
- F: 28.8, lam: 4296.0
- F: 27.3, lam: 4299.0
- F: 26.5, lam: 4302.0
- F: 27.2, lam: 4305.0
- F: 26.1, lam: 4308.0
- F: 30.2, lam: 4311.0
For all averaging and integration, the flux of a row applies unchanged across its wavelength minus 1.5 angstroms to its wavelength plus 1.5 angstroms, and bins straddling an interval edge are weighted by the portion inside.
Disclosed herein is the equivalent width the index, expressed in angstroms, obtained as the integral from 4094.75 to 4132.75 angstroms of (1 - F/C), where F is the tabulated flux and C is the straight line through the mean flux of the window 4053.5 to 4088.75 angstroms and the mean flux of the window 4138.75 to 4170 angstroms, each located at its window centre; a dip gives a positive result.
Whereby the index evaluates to 4.4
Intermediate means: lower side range 32.9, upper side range 31.2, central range 28.3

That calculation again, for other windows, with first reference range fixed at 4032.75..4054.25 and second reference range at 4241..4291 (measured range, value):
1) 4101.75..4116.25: 2.25 angstroms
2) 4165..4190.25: 0.35 angstroms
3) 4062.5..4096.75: 1.08 angstroms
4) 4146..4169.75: 0.30 angstroms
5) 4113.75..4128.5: 1.20 angstroms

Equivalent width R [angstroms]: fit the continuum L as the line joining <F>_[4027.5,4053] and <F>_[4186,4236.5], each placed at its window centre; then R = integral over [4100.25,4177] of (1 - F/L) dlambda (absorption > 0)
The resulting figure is 2.80 angstroms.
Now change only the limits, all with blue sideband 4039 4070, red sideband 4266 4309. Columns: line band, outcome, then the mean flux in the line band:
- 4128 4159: 0.1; 31.7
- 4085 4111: 4.1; 27.4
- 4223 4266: -0.2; 30.3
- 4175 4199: 0.1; 31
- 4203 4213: 0.0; 30.8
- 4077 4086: 0.2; 32.3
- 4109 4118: 1.0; 28.9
